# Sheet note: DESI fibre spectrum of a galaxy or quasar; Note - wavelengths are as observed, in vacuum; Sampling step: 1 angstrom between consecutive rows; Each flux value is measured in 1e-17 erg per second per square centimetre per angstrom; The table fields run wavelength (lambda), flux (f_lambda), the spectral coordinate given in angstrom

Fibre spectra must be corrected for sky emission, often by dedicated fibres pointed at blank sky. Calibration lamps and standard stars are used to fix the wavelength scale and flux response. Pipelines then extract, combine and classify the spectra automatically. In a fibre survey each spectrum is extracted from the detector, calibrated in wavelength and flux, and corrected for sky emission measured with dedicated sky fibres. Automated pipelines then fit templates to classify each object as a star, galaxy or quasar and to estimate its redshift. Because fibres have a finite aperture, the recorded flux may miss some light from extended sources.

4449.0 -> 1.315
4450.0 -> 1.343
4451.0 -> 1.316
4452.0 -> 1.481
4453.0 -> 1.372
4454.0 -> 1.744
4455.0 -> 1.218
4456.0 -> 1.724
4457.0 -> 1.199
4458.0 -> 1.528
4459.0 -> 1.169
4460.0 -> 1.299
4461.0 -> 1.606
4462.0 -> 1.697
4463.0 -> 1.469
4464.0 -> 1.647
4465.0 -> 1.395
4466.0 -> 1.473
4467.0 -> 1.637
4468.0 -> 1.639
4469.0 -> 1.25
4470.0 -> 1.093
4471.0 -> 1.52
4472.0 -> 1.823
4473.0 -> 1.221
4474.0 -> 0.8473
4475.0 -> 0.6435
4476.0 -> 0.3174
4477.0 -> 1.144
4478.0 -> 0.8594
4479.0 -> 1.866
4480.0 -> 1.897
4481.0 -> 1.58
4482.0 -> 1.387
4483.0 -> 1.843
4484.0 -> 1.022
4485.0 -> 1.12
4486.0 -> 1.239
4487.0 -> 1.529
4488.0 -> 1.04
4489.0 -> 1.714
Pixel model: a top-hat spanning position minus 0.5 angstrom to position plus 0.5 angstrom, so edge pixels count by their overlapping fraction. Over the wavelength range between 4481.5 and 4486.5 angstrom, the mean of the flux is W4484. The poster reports 1.32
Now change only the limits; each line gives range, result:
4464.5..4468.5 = 1.54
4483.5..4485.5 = 1.07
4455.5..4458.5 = 1.48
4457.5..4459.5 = 1.35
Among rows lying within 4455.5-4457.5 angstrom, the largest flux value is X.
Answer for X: 1.724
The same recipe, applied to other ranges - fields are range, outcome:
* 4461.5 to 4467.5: 1.697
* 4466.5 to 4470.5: 1.639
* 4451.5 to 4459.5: 1.744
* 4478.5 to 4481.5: 1.897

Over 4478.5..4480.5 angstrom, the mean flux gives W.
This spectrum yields 1.88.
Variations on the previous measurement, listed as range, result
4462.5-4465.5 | 1.5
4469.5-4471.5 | 1.31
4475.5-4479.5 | 1.05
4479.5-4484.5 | 1.55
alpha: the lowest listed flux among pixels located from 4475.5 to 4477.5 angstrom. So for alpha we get 0.3174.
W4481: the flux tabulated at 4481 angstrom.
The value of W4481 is 1.58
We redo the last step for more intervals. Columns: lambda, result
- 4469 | 1.25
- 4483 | 1.843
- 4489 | 1.714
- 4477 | 1.144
